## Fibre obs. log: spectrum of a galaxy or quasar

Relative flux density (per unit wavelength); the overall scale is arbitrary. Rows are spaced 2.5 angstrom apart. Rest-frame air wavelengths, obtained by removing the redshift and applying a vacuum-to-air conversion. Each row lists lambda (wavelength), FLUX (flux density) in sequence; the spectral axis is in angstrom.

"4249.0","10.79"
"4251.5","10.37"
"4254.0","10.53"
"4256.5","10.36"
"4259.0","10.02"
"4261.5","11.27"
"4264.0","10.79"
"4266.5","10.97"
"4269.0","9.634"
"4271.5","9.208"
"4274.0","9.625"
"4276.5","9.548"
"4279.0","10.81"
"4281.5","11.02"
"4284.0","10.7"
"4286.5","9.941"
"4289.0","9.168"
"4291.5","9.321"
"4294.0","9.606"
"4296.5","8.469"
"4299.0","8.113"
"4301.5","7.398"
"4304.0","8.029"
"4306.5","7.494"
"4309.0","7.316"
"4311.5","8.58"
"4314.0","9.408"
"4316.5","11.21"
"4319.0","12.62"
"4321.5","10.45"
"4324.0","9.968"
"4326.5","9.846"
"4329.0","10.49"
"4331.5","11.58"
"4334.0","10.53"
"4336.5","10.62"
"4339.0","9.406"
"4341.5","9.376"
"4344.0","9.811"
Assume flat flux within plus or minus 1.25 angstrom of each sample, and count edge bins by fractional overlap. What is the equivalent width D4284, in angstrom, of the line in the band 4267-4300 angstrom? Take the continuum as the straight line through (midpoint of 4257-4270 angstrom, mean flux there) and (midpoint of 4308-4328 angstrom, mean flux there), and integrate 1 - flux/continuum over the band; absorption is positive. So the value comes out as 2.12 angstrom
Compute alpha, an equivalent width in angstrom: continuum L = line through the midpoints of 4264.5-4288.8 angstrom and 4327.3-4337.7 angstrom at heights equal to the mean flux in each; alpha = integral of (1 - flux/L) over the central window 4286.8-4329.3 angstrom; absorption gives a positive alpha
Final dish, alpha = 5.0 angstrom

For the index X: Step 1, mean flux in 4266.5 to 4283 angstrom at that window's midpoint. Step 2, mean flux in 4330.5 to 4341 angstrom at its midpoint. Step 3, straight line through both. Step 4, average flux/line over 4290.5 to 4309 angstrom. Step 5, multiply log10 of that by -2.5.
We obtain 0.23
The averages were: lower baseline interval 10.1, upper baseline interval 10.4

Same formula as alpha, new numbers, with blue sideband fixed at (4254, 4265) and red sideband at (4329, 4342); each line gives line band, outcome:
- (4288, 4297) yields 1.1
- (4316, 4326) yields -0.5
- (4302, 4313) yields 2.7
